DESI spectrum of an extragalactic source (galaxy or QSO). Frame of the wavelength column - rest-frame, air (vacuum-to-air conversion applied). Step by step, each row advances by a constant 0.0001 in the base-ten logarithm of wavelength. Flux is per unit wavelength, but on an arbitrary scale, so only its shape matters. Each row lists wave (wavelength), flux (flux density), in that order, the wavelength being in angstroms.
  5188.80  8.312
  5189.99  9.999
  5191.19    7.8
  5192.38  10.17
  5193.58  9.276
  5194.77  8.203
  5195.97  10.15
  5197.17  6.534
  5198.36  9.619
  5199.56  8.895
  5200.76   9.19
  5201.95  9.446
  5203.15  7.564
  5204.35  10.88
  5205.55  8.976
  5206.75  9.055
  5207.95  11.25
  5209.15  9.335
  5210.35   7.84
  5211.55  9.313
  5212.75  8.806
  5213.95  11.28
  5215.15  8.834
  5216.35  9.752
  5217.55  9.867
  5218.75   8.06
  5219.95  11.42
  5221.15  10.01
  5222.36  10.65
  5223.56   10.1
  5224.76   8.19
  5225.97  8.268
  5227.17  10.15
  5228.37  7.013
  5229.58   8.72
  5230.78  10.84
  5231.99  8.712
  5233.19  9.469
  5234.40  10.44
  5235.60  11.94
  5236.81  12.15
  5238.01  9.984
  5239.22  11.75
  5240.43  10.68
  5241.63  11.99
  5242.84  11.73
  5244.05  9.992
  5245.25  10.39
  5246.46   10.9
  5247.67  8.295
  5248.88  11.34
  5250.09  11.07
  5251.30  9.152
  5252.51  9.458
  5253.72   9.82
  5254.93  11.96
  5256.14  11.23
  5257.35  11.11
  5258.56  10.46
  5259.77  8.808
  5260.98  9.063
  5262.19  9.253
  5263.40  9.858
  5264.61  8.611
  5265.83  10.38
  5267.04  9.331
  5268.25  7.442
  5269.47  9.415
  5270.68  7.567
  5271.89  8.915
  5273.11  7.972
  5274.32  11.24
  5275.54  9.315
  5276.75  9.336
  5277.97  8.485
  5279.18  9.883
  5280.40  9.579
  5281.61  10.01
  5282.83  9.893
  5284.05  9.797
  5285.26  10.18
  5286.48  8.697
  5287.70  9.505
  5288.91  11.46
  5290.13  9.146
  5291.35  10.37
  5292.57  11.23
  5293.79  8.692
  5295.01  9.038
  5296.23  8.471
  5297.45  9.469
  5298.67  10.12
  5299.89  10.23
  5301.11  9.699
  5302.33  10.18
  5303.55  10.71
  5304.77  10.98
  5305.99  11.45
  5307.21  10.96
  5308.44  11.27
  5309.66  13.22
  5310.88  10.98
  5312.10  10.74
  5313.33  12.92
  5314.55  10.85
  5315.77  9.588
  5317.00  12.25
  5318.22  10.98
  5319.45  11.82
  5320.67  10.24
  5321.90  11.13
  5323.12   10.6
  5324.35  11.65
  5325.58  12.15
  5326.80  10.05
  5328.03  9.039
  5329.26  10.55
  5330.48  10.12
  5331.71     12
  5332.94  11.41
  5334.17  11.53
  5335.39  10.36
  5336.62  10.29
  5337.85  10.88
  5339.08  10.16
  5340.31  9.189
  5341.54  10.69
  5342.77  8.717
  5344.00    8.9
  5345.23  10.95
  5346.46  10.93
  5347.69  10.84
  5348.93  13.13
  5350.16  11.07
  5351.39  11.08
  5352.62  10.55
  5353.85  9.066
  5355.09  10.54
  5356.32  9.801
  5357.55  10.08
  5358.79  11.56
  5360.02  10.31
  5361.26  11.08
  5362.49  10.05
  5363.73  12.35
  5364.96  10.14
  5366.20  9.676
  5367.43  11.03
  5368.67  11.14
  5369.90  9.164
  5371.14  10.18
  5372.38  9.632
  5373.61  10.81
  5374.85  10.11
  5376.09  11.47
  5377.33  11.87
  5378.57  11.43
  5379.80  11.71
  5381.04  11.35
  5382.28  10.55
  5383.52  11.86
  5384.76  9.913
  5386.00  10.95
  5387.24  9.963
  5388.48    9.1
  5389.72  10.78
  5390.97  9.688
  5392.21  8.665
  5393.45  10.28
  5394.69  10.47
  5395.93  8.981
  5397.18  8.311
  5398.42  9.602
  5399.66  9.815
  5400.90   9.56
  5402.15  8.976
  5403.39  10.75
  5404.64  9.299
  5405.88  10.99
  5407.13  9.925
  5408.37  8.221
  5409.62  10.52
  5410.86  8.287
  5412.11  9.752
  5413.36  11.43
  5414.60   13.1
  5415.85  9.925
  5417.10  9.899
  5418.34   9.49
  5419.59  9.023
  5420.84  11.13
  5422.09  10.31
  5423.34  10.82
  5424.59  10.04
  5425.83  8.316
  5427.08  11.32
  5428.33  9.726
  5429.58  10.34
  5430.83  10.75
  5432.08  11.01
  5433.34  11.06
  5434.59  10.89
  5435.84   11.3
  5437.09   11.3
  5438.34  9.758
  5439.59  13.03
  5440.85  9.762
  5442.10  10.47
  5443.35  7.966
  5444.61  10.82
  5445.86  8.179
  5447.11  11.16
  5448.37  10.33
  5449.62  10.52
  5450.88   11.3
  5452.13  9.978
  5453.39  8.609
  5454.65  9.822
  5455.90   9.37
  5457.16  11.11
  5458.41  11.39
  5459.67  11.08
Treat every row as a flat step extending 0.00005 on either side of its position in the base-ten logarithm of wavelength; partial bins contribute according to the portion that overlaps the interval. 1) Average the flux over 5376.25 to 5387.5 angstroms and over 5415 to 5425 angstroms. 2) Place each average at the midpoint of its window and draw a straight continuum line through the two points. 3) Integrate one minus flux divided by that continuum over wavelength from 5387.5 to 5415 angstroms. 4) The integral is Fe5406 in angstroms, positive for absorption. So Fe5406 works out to 2.1 angstroms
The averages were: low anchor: 11.1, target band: 9.82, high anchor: 10.1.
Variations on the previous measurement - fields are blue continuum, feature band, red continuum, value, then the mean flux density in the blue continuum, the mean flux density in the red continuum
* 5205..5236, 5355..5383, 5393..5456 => -2.08 angstroms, 9.54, 10.1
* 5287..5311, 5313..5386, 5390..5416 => -4.56 angstroms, 10.3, 9.84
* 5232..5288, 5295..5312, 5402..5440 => -0.83 angstroms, 9.94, 10.3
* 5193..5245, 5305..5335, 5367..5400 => -3.15 angstroms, 9.69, 10.3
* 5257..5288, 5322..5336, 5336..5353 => -0.81 angstroms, 9.37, 10.5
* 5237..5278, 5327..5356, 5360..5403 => -0.90 angstroms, 9.93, 10.3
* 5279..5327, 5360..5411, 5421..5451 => 1.15 angstroms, 10.5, 10.4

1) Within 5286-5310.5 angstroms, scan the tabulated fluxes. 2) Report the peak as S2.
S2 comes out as 13.22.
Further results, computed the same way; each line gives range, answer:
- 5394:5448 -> 13.1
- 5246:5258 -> 11.96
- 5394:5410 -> 10.99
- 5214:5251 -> 12.15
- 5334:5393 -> 13.13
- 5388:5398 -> 10.78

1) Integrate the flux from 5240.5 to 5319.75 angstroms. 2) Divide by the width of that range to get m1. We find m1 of 10.1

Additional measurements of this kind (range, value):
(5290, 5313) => 10.4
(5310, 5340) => 10.9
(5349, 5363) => 10.6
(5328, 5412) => 10.3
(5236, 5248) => 10.9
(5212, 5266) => 10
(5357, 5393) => 10.6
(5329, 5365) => 10.6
